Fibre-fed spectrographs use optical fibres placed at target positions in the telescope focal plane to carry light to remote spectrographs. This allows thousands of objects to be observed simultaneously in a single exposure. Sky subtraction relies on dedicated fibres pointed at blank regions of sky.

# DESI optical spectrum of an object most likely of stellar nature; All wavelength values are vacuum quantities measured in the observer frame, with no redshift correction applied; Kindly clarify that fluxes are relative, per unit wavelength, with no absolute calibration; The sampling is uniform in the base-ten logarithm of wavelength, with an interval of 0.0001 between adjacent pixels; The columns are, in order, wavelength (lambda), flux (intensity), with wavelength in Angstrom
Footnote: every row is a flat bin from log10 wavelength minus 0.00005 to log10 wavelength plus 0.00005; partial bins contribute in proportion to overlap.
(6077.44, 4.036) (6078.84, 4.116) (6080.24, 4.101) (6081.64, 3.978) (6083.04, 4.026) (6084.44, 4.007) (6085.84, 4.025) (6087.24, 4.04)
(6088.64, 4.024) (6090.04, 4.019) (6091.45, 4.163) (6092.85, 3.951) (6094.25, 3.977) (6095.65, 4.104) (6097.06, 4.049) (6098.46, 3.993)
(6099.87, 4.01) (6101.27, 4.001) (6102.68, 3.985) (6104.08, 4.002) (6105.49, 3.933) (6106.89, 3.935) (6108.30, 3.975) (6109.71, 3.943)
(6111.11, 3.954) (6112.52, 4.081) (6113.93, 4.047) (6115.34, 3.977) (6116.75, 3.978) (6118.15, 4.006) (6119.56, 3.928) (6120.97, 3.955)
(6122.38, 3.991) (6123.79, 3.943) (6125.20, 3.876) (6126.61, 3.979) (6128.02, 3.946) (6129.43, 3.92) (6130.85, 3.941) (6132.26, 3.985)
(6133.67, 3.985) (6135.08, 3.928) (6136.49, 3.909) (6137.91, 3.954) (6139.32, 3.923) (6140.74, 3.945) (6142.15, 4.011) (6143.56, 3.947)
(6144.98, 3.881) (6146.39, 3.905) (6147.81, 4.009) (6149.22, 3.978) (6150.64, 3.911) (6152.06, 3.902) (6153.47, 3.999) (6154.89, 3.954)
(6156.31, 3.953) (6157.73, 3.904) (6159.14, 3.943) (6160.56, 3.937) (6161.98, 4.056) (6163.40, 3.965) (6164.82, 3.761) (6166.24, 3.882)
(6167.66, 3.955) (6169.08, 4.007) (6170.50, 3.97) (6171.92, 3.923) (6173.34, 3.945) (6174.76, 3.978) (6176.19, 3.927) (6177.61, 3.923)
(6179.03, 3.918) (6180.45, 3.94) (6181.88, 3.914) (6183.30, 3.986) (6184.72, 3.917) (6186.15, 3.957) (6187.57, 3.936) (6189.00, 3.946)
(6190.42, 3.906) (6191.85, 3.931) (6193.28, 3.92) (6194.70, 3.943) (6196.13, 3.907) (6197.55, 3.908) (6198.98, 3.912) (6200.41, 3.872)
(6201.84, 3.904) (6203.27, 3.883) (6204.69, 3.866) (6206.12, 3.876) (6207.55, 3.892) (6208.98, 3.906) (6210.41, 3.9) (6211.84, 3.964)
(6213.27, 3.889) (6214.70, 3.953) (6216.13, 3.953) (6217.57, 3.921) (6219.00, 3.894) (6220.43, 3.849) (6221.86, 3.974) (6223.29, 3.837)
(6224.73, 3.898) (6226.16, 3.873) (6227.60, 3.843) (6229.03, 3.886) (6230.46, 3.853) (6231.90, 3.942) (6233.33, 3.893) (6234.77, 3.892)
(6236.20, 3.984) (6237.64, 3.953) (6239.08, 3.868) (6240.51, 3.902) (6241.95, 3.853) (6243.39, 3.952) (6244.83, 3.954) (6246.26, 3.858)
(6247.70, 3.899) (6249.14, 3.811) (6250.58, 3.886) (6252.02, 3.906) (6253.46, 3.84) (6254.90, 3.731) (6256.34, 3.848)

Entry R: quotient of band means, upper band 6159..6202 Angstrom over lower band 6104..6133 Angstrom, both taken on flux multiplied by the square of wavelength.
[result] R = 1.01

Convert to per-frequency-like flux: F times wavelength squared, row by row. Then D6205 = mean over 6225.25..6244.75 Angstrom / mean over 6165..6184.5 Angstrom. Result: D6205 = 1.01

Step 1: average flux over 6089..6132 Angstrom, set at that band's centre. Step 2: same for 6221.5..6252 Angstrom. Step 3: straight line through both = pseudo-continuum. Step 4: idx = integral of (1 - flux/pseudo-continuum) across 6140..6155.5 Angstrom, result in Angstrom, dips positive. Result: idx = 0.0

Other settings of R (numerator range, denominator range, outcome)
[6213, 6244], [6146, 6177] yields 1.01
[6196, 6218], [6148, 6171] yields 1.01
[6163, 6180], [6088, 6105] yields 1.00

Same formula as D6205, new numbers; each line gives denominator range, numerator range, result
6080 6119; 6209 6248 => 1.02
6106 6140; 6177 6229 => 1.01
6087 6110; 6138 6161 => 1.00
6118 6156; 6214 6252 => 1.02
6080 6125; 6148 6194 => 1.01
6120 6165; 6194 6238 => 1.01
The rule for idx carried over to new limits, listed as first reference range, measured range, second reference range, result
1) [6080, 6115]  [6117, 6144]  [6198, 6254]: 0.2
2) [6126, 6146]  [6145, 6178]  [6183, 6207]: -0.1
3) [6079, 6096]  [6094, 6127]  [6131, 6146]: 0.1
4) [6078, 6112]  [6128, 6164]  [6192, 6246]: 0.2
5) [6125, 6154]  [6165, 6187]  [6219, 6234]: -0.1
